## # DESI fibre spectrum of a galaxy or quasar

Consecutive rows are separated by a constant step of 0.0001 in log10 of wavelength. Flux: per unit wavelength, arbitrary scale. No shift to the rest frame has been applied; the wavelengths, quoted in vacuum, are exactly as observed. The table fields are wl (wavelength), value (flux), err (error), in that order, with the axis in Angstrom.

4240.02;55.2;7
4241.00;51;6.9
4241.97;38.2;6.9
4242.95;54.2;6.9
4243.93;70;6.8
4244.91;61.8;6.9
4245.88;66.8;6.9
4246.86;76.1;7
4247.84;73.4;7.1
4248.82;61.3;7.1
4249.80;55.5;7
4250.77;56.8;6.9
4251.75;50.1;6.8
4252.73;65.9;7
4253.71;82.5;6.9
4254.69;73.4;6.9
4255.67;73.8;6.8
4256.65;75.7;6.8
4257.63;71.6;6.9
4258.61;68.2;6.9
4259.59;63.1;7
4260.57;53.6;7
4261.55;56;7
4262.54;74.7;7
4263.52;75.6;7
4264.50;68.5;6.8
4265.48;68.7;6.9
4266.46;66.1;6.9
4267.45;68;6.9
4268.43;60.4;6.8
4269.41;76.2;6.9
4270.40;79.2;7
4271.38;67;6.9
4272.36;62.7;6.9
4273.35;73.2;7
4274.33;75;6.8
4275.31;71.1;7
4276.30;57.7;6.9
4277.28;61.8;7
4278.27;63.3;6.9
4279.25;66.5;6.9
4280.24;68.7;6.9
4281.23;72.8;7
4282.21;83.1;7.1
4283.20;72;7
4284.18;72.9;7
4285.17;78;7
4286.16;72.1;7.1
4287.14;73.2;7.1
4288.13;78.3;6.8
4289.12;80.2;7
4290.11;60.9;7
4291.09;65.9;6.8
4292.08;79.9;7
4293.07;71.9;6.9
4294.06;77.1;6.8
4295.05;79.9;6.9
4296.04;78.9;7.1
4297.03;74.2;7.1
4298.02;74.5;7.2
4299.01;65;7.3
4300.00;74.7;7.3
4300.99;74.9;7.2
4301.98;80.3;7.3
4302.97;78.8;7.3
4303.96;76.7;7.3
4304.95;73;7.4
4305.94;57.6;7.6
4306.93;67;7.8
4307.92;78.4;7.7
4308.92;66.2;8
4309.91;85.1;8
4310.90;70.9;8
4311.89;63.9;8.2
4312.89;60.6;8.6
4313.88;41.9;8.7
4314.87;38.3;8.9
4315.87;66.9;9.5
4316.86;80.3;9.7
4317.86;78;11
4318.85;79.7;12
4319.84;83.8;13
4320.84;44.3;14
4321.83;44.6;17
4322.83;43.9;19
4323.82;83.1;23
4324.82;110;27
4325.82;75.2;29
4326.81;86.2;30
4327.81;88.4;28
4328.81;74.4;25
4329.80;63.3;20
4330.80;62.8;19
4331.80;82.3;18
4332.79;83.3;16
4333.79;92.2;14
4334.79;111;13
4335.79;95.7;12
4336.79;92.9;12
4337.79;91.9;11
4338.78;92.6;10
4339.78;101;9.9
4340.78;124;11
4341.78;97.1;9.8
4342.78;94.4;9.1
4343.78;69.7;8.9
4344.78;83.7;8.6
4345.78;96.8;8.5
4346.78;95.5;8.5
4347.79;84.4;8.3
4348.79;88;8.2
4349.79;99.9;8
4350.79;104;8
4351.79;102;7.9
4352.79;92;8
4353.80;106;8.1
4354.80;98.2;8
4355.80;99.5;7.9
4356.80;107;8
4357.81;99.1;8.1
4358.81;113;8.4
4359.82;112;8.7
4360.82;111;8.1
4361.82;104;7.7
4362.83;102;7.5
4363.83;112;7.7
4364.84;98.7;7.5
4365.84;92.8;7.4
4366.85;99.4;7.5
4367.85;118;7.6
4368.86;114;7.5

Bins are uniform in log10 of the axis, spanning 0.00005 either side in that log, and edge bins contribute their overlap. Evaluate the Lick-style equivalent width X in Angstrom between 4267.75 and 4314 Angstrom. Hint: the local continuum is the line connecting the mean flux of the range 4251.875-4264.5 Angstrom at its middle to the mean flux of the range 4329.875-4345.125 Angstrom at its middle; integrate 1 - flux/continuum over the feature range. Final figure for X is 3.8 Angstrom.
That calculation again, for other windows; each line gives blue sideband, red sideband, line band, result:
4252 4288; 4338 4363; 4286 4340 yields 6.5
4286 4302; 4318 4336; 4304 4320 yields 1.7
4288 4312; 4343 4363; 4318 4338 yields 1.7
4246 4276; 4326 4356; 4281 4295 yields 0.3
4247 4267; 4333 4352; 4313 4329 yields 3.4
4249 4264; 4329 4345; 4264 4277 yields 0.3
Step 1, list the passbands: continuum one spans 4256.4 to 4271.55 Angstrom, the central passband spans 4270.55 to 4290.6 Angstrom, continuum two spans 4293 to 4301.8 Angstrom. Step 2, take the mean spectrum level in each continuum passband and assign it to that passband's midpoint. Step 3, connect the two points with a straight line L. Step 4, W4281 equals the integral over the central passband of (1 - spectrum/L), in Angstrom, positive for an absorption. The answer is 0.2 Angstrom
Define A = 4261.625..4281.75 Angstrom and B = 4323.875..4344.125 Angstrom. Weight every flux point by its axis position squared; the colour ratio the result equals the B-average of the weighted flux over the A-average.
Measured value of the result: 1.34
